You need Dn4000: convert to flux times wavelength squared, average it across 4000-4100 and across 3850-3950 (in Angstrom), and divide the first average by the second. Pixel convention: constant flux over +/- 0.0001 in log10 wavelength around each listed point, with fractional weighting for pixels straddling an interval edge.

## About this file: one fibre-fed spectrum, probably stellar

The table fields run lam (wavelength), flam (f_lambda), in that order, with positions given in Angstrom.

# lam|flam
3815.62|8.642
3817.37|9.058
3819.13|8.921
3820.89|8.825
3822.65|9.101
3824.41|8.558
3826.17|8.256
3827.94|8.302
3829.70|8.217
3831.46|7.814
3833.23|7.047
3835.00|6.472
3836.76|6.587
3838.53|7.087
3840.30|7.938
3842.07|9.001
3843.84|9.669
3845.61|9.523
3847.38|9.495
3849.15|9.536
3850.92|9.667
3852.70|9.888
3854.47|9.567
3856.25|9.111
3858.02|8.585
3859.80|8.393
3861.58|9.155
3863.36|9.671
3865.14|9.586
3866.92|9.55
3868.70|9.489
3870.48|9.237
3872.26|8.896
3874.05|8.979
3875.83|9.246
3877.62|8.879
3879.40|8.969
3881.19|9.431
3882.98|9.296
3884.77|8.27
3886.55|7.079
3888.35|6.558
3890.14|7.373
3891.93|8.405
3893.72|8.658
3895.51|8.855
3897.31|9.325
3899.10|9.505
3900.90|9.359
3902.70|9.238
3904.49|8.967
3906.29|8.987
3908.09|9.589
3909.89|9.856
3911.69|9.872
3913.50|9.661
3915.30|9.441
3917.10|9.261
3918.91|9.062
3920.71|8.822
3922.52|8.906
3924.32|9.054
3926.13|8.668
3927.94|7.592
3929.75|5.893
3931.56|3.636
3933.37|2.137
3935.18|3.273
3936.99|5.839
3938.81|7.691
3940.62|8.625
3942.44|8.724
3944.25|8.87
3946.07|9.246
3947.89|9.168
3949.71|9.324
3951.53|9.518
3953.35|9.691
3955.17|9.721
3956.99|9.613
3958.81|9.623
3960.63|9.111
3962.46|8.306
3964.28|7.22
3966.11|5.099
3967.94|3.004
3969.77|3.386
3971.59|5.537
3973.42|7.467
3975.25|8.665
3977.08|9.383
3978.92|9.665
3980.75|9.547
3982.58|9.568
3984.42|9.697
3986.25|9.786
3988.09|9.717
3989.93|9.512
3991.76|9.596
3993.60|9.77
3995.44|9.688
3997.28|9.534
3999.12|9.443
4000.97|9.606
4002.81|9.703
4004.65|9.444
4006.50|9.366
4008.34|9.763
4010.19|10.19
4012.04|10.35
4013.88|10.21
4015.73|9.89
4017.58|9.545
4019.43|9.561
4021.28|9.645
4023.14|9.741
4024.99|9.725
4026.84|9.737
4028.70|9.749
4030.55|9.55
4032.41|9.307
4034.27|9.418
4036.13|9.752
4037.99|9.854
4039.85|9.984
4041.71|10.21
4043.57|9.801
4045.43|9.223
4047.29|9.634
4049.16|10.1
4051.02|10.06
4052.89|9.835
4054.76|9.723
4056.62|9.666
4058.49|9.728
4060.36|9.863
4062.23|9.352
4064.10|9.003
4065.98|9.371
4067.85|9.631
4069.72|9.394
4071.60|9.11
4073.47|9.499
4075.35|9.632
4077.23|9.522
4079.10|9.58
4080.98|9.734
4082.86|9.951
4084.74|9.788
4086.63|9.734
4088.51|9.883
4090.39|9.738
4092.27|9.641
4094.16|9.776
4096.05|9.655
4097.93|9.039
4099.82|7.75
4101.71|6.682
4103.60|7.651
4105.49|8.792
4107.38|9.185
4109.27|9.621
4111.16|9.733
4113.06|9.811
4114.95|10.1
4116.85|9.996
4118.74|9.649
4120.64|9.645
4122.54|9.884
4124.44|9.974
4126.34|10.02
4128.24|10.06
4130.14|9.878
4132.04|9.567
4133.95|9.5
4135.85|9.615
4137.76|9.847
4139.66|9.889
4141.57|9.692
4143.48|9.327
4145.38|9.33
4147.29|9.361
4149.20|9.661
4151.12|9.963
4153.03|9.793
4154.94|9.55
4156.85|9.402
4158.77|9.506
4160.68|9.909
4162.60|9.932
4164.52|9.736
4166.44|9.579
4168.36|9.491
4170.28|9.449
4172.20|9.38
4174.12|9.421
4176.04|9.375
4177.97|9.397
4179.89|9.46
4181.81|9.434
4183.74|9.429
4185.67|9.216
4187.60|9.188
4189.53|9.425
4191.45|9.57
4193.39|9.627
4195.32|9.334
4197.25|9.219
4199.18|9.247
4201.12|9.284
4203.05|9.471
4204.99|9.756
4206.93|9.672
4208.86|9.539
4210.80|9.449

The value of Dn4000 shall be 1.22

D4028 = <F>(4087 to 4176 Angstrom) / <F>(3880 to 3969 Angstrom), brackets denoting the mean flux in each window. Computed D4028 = 1.16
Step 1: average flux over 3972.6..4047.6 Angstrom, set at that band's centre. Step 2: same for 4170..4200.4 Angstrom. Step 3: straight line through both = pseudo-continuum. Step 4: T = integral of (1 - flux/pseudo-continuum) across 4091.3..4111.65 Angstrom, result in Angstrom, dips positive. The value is 1.4 Angstrom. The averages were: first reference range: 9.61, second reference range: 9.38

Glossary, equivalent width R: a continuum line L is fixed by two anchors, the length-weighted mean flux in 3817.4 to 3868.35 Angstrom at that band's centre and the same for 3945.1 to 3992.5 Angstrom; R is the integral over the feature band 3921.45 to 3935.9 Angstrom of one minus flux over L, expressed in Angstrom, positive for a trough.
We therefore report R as 3.95 Angstrom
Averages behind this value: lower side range 8.71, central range 6.21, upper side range 8.46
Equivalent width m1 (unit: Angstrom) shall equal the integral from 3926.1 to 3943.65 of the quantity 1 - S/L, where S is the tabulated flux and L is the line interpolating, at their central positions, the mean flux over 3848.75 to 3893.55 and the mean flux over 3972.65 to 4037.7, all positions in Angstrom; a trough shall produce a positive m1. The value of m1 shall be 5.9 Angstrom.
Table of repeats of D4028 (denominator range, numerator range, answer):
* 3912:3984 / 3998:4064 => 1.23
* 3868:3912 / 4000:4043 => 1.10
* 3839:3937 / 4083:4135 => 1.10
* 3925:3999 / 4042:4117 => 1.18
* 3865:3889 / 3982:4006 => 1.09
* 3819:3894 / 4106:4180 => 1.12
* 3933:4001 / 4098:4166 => 1.15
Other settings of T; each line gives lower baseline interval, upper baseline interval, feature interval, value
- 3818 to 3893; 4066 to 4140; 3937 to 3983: 4.3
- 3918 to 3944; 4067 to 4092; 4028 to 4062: -2.7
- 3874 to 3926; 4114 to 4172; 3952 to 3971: 3.4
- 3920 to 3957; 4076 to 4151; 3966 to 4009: -2.0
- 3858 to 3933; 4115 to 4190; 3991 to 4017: -1.9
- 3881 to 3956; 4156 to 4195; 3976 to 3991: -1.7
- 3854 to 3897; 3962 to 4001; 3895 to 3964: 0.7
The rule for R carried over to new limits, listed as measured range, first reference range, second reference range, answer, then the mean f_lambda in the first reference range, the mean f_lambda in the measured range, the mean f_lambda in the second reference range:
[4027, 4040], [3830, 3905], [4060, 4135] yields -0.5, 8.74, 9.64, 9.46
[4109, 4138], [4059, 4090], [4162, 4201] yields -0.9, 9.57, 9.81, 9.44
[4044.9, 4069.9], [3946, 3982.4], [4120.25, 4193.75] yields -2.2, 8.12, 9.63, 9.6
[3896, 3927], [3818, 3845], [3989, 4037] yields -1.6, 8.14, 9.26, 9.68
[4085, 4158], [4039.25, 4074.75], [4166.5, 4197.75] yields 0.2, 9.64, 9.49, 9.41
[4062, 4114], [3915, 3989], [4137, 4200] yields -2.1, 7.95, 9.29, 9.52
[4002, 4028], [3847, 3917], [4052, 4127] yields -1.3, 9.07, 9.78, 9.46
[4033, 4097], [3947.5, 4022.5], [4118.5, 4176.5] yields -2.6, 8.95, 9.67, 9.66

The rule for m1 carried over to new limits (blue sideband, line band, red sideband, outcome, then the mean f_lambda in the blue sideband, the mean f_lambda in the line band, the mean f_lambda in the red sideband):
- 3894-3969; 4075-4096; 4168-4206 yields -1.86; 8.22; 9.72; 9.41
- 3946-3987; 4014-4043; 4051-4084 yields -2.05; 8.29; 9.72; 9.58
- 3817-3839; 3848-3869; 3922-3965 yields -3.61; 8.01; 9.35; 7.89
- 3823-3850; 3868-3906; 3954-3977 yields -4.20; 8.25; 8.76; 7.34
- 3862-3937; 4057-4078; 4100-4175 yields -0.64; 8.42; 9.47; 9.51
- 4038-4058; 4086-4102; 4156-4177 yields 0.89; 9.83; 9.19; 9.56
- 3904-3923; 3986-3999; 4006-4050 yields -0.01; 9.32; 9.64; 9.77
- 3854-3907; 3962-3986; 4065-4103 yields 4.27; 8.88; 7.48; 9.34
